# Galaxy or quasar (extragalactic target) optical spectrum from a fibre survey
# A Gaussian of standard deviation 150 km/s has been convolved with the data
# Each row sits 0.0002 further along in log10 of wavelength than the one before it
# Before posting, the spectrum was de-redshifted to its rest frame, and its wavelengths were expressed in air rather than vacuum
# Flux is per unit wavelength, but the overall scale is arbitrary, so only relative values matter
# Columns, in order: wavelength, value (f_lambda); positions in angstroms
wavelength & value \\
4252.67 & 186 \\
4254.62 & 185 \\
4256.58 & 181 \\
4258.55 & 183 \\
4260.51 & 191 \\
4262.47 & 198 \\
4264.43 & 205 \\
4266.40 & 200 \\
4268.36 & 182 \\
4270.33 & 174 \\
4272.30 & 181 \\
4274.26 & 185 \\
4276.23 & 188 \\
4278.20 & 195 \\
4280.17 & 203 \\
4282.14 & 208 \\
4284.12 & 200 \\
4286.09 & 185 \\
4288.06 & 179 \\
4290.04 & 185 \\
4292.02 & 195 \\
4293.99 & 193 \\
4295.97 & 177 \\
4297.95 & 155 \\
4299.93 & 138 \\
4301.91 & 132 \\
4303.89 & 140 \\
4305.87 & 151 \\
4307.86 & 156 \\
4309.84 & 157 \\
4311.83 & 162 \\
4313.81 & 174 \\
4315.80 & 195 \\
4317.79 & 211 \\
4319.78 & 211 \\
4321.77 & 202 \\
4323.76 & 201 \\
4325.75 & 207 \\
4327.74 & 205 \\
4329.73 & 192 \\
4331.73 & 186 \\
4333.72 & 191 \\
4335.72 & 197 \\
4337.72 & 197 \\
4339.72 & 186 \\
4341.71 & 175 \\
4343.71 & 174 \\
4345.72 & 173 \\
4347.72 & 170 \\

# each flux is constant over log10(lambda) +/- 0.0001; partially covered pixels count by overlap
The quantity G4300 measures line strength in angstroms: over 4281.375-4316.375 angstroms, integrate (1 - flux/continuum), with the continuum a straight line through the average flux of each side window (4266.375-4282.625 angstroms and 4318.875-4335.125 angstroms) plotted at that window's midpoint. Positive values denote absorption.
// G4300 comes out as 4.2 angstroms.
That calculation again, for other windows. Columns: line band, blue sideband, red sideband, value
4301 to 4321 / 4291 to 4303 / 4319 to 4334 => 1.40 angstroms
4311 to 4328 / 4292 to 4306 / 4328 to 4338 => -1.60 angstroms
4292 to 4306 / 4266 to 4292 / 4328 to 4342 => 2.34 angstroms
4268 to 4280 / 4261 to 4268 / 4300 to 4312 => 0.08 angstroms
